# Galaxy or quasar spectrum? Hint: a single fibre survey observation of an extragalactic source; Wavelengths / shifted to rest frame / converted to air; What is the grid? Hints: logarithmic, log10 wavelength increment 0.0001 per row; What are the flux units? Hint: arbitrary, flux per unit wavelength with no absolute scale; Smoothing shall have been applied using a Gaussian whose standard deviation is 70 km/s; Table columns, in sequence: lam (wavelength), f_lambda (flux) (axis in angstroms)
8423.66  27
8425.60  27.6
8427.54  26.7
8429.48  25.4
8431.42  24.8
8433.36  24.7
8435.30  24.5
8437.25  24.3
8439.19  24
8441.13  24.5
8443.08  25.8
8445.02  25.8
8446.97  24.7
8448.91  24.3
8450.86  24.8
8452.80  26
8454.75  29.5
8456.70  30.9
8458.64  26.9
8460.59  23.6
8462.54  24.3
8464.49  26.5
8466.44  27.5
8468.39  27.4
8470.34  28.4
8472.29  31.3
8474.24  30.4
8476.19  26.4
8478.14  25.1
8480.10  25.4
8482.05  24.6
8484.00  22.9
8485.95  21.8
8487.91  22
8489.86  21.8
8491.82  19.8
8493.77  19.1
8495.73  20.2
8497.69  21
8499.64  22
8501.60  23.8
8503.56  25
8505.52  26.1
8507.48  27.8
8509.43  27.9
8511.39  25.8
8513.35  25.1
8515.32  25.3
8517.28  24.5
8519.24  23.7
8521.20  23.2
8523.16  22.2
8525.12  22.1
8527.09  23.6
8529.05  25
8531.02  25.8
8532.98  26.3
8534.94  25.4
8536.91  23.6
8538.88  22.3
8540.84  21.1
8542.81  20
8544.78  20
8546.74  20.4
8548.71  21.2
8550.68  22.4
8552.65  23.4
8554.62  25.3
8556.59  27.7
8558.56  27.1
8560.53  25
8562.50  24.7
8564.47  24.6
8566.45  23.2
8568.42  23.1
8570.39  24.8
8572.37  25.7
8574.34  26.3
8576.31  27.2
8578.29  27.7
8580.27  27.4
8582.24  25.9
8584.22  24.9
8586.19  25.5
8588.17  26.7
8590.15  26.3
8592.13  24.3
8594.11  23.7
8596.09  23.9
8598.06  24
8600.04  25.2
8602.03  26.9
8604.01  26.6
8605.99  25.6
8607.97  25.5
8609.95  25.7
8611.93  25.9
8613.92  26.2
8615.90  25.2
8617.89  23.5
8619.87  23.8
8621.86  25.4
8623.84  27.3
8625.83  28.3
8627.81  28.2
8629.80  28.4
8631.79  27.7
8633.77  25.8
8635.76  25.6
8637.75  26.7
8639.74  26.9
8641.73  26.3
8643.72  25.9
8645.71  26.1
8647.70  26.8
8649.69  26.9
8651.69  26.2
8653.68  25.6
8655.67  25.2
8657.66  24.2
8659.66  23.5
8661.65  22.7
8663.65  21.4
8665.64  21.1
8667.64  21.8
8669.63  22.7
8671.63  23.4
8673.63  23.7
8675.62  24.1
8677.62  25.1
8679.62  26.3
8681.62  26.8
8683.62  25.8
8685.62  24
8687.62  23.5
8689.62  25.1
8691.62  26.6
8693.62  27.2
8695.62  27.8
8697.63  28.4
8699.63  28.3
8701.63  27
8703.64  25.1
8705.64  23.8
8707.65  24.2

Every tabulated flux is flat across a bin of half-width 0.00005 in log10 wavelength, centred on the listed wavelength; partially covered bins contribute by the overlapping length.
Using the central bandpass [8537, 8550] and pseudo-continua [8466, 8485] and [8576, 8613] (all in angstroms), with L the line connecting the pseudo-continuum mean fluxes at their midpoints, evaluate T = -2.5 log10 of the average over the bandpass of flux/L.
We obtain 0.24 mag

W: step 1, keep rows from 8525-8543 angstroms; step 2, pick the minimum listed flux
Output 20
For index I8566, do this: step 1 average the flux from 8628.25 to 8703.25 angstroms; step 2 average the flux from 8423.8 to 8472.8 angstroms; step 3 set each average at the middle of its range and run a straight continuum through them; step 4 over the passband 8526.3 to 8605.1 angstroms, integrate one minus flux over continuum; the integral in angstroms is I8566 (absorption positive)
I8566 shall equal 3.5 angstroms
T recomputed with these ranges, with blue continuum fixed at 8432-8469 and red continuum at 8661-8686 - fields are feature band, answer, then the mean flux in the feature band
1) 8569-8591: -0.067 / 26.2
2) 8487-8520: 0.075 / 23.6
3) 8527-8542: 0.039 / 24.1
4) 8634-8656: -0.095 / 26.2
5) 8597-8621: -0.043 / 25.3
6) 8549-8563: -0.004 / 24.9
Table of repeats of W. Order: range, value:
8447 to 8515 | 19.1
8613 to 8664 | 21.4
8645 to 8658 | 24.2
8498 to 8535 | 22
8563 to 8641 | 23.1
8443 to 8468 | 23.6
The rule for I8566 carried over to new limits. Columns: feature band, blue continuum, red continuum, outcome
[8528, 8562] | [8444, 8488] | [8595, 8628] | 2.9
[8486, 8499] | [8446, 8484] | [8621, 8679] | 2.8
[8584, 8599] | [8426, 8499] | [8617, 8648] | 0.7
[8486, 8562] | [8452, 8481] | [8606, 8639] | 9.6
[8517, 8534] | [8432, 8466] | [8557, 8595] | 1.0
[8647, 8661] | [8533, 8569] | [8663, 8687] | -0.9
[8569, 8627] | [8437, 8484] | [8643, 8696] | -0.9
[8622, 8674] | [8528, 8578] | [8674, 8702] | 0.3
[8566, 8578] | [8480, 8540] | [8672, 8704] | -0.4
